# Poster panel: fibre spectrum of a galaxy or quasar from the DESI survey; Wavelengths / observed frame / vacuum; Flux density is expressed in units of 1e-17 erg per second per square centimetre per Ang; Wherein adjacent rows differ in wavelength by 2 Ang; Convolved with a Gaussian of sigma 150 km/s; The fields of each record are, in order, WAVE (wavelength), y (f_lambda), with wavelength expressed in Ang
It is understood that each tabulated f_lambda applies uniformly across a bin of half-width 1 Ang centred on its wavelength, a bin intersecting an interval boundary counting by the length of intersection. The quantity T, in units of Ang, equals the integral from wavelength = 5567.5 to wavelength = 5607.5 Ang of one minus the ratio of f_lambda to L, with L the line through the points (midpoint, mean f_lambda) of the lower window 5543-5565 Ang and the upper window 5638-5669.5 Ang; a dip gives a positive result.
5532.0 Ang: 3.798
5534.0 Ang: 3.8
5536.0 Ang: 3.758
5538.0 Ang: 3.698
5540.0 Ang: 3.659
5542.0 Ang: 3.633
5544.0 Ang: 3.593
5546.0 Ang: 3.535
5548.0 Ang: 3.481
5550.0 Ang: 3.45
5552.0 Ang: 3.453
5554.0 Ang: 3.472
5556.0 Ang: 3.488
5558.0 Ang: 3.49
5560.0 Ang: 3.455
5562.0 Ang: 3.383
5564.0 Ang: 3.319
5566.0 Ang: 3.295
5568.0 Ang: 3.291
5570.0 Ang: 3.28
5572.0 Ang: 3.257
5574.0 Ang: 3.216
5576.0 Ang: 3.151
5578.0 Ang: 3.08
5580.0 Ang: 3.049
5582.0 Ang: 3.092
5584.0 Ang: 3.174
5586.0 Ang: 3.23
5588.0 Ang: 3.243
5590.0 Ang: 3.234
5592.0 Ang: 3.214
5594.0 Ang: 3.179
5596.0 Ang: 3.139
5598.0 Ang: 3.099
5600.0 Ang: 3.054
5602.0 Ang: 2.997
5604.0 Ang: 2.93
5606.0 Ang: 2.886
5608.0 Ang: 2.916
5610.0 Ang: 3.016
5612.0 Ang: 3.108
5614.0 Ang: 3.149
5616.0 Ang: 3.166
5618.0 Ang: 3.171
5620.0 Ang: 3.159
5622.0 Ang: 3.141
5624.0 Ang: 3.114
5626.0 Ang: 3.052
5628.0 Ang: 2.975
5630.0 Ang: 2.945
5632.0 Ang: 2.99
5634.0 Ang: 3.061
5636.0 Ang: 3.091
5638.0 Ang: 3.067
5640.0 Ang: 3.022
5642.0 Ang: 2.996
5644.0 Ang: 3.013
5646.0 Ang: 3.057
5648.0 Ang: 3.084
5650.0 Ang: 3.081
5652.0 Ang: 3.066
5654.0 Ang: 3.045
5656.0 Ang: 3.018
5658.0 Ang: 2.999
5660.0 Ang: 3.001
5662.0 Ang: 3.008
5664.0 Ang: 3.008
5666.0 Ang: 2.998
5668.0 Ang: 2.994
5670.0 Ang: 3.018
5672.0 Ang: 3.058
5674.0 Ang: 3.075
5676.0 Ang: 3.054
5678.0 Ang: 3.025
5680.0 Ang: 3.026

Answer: 2.2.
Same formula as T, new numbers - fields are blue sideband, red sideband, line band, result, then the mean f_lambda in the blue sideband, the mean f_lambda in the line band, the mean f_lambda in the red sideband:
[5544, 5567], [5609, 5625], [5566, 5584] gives 0.87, 3.44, 3.18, 3.13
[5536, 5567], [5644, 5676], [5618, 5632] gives 0.52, 3.5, 3.07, 3.03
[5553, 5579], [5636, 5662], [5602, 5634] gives 0.99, 3.32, 3.05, 3.04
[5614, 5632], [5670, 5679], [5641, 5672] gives 0.36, 3.09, 3.03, 3.05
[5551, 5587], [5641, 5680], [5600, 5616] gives 0.83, 3.29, 3.01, 3.03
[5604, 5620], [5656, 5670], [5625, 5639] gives 0.05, 3.06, 3.03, 3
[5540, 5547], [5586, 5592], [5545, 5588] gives 1.25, 3.6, 3.31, 3.23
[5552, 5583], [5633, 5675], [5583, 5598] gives 0.14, 3.29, 3.19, 3.04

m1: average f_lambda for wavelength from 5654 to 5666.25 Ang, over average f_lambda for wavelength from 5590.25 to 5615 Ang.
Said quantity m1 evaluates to 1.0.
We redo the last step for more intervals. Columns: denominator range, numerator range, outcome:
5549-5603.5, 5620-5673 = 0.93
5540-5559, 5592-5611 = 0.86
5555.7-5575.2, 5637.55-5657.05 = 0.91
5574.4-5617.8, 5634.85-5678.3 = 0.98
